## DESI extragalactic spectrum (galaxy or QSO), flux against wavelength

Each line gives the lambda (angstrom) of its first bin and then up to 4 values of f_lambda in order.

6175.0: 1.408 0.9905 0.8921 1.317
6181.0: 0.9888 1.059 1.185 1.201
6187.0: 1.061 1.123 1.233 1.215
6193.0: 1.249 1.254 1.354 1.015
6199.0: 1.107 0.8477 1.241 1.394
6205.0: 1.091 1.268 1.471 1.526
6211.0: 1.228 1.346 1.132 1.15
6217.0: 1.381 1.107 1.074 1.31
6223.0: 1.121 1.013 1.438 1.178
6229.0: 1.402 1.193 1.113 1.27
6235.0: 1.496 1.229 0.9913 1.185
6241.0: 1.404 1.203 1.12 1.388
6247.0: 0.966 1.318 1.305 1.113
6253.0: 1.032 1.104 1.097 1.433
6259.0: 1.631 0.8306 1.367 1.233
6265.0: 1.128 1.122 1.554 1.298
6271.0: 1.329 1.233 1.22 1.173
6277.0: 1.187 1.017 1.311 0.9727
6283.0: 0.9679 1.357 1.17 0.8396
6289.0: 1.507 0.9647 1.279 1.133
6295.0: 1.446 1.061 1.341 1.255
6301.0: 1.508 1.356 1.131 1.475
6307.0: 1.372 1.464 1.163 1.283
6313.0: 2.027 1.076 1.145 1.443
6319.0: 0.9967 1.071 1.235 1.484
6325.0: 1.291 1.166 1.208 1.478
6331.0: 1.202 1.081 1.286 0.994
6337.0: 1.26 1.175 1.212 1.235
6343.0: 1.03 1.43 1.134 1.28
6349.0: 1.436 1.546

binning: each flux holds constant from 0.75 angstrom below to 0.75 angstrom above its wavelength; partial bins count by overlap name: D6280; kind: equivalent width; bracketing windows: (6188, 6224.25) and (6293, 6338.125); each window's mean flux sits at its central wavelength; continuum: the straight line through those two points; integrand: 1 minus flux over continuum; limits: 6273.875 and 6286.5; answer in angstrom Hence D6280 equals 1.1 angstrom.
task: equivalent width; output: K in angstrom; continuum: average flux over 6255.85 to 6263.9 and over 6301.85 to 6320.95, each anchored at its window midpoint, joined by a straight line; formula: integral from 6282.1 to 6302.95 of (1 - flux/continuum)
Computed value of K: 1.2 angstrom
